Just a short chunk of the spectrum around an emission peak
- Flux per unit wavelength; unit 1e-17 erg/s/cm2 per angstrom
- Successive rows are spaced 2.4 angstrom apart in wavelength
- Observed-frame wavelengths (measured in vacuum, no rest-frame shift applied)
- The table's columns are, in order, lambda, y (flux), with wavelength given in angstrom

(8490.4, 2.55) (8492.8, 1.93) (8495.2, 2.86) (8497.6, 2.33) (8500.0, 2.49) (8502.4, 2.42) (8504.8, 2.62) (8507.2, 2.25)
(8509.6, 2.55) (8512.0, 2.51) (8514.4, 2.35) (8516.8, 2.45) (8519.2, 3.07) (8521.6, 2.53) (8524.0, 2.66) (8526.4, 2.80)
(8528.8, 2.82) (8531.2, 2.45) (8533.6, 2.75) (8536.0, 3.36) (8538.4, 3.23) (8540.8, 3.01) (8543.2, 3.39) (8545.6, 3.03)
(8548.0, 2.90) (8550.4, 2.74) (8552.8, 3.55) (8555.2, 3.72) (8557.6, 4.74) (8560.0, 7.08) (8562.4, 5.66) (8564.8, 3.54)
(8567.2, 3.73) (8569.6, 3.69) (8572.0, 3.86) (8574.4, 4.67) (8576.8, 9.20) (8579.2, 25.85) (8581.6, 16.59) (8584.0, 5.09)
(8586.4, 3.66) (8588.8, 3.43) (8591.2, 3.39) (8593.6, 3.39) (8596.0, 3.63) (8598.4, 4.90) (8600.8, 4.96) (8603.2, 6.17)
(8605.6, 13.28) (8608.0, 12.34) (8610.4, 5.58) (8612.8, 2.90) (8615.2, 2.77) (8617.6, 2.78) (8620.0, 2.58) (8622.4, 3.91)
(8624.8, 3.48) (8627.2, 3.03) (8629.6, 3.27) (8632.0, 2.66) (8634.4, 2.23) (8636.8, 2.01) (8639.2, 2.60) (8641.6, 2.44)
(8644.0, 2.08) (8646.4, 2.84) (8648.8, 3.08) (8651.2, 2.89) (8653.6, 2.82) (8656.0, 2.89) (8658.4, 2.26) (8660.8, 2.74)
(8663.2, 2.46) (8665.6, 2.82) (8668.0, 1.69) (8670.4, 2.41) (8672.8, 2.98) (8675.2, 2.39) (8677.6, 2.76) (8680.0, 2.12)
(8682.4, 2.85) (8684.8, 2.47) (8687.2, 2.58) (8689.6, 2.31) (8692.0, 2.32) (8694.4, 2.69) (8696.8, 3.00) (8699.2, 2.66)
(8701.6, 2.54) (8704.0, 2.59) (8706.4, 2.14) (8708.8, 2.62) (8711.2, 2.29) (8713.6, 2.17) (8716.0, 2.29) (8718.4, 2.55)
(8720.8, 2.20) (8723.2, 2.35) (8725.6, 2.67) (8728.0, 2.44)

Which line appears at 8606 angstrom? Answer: [N II] 6583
